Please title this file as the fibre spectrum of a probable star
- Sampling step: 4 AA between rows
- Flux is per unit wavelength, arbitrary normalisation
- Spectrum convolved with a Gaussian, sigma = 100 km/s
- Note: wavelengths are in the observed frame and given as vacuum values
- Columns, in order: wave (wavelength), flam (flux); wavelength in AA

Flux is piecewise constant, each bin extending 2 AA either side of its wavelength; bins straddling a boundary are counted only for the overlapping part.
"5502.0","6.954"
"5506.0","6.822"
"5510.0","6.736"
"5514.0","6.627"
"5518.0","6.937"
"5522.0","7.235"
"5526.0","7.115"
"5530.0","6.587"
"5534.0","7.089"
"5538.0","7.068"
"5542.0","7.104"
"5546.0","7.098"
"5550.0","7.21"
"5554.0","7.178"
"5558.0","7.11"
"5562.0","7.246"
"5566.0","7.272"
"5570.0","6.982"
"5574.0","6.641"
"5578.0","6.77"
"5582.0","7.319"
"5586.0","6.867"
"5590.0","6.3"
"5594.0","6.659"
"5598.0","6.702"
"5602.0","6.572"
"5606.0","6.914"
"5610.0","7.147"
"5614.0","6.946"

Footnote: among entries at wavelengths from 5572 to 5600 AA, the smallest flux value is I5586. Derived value 6.3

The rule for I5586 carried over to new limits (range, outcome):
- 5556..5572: 6.982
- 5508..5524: 6.627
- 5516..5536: 6.587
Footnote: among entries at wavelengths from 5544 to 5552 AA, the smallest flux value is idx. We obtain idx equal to 7.098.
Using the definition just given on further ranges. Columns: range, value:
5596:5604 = 6.572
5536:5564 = 7.068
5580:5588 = 6.867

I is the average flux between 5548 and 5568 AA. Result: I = 7.2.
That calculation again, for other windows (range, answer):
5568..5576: 6.81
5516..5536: 6.99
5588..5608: 6.63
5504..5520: 6.78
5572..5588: 6.9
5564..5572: 7.13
